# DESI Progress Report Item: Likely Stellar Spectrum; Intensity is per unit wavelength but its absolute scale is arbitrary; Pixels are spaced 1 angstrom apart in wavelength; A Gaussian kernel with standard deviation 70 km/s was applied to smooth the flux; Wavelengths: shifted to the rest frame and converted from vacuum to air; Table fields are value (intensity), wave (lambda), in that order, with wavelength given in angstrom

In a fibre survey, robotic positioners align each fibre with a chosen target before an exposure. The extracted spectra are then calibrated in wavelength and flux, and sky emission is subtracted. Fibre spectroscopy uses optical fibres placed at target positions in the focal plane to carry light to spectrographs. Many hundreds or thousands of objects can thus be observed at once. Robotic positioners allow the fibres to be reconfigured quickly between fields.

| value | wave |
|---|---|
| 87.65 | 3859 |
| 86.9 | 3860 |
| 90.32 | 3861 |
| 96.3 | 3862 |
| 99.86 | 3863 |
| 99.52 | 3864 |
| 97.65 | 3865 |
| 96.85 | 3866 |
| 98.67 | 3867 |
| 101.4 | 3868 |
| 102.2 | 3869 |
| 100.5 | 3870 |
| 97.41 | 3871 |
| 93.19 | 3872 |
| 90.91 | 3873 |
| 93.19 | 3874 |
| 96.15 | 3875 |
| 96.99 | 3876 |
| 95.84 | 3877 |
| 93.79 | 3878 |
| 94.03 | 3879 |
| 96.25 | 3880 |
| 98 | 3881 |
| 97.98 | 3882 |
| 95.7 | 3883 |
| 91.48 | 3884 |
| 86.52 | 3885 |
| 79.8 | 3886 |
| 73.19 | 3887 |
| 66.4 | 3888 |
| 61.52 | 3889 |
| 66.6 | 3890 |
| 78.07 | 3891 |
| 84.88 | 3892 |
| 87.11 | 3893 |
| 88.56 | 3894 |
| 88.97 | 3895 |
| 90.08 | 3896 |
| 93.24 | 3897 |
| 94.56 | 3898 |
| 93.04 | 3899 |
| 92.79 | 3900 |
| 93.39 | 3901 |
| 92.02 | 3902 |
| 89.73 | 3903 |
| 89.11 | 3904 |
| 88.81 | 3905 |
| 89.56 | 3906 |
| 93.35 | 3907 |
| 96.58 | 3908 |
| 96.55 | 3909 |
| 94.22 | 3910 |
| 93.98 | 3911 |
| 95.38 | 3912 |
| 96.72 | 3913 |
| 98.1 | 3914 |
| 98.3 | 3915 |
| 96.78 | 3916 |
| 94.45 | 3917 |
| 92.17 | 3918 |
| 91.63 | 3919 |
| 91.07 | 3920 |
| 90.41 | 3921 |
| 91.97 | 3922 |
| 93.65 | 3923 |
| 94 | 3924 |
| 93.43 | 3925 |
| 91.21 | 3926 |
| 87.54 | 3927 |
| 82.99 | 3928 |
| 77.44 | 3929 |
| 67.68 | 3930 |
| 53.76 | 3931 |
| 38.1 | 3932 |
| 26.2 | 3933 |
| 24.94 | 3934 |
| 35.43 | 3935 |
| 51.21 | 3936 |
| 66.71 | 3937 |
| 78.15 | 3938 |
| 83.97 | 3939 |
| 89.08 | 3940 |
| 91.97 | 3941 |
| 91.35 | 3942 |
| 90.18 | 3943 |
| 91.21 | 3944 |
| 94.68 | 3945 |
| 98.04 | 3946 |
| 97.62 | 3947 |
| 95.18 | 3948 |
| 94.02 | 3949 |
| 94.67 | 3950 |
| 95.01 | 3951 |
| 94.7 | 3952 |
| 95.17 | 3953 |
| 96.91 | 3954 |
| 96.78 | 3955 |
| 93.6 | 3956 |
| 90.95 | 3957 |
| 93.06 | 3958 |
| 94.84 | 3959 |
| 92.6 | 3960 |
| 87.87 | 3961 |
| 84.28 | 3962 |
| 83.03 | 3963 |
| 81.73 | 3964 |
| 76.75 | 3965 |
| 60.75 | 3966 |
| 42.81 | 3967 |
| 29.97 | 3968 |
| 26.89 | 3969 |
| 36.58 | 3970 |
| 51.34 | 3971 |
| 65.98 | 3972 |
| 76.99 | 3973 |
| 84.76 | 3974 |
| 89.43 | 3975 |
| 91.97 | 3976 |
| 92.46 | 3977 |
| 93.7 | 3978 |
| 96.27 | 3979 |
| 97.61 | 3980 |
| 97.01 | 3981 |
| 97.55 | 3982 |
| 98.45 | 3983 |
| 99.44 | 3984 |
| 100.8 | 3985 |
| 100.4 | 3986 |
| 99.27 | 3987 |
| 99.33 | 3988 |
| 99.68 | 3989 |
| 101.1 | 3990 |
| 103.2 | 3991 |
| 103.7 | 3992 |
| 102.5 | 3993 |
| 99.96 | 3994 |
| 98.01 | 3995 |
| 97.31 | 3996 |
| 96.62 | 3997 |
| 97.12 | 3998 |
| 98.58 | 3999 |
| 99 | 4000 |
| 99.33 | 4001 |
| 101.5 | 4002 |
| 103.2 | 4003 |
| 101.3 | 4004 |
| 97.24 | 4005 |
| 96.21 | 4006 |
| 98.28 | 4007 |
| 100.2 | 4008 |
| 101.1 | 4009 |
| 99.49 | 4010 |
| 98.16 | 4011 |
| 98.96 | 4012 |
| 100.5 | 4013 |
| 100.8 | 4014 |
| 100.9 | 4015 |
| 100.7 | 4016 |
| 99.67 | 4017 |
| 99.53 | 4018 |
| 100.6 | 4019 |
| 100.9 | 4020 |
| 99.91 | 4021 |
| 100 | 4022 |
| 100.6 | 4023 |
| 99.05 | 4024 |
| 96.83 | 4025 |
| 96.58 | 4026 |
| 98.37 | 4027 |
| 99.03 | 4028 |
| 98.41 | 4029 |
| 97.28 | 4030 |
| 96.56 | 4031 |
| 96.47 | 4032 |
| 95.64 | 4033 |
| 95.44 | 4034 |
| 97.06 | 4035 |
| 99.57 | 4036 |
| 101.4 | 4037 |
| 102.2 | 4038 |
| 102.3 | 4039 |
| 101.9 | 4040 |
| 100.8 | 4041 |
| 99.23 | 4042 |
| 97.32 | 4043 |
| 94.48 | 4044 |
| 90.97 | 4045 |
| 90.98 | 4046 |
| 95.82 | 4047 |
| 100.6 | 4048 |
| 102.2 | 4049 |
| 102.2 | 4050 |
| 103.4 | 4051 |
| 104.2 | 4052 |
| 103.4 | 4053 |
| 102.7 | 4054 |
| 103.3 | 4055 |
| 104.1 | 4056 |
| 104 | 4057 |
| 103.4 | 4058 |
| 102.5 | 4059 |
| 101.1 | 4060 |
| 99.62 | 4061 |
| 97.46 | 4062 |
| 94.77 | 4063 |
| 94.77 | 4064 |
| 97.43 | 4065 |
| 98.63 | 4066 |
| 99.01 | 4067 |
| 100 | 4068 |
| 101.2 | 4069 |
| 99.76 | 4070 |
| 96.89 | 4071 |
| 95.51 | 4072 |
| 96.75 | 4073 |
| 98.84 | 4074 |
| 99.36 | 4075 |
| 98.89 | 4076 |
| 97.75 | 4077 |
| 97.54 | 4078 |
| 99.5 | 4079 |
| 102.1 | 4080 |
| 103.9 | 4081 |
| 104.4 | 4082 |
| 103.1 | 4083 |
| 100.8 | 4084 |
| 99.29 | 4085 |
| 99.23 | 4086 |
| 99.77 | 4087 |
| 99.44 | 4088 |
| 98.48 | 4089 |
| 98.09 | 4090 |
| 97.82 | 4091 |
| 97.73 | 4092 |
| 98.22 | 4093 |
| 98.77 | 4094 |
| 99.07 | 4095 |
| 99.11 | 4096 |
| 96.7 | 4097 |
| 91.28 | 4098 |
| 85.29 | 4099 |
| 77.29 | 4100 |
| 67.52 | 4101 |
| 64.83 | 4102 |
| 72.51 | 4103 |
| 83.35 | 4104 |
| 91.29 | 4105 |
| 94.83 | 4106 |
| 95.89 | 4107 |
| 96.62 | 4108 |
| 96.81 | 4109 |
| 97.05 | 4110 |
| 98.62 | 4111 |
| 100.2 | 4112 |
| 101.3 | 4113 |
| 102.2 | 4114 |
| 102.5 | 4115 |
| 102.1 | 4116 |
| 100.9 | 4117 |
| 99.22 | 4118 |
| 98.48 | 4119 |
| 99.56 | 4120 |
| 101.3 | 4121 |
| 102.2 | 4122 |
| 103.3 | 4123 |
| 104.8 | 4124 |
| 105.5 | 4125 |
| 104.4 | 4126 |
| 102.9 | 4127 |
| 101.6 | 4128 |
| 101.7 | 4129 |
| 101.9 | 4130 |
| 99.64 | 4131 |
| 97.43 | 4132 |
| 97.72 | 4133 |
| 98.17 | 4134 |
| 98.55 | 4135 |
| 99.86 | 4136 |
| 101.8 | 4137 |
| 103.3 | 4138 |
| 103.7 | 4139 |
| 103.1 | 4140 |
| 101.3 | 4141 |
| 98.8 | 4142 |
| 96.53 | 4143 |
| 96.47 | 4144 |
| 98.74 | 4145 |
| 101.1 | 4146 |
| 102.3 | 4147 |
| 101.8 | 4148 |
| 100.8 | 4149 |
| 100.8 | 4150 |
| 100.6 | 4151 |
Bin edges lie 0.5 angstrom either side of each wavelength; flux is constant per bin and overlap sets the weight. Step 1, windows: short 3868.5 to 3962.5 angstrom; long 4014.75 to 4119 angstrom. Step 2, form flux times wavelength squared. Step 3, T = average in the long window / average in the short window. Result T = 1.21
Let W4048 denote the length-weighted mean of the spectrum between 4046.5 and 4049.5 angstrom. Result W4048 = 99.5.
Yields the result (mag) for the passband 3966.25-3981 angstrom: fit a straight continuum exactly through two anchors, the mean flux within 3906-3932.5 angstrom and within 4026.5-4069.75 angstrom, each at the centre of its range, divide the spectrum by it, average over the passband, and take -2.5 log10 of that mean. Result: 0.30 mag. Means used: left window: 88.2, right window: 99.3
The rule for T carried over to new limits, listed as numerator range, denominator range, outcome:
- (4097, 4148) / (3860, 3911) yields 1.20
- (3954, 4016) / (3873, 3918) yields 1.05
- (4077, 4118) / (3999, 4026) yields 1.00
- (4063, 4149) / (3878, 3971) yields 1.29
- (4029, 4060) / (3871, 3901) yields 1.22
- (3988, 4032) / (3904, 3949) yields 1.24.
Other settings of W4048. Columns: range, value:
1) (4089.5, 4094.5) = 98.1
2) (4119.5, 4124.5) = 102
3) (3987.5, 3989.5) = 99.5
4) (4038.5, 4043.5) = 100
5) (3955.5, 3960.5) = 93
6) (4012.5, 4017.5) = 101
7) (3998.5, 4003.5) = 100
